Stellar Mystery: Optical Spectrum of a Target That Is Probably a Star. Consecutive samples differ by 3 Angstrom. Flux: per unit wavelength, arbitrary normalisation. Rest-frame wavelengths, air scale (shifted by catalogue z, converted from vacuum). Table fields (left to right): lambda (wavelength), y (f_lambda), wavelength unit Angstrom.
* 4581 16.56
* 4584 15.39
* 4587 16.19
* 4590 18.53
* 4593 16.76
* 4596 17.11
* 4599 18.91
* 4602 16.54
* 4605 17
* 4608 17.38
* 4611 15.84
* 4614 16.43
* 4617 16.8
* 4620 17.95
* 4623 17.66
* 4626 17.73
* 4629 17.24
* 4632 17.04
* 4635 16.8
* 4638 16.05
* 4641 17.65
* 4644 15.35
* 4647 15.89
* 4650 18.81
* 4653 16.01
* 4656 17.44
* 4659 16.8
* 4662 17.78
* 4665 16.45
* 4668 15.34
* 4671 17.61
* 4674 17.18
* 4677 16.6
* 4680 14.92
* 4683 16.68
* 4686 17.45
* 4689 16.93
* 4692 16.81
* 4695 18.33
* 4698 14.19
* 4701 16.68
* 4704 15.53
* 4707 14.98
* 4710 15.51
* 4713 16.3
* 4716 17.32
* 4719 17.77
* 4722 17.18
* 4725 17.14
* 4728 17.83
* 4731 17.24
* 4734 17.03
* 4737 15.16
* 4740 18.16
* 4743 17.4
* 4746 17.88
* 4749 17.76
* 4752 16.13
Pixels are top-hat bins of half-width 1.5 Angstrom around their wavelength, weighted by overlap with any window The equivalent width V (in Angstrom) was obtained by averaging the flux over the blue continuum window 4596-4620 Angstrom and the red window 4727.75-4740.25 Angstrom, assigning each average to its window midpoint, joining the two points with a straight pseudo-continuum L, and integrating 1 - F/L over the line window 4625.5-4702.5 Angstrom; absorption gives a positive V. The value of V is 1.1 Angstrom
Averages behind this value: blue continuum 17.1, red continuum 16.9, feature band 16.7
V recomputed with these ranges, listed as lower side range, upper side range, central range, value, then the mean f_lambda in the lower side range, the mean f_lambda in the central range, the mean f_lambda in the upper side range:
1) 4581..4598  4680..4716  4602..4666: -1.3 Angstrom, 16.8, 17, 16.3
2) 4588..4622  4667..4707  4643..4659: 0.0 Angstrom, 17.2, 16.8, 16.4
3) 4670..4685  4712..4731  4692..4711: 1.1 Angstrom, 16.6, 16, 17.3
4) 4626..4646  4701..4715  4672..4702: -1.0 Angstrom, 16.7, 16.6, 15.8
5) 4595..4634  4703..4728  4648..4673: -0.1 Angstrom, 17.2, 17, 16.6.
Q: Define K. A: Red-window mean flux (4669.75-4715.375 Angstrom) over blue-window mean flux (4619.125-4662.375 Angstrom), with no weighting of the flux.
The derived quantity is 1.0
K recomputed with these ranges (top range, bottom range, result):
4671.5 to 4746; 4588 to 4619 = 0.98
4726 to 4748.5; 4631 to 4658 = 1.03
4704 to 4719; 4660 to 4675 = 0.96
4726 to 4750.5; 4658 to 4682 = 1.04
